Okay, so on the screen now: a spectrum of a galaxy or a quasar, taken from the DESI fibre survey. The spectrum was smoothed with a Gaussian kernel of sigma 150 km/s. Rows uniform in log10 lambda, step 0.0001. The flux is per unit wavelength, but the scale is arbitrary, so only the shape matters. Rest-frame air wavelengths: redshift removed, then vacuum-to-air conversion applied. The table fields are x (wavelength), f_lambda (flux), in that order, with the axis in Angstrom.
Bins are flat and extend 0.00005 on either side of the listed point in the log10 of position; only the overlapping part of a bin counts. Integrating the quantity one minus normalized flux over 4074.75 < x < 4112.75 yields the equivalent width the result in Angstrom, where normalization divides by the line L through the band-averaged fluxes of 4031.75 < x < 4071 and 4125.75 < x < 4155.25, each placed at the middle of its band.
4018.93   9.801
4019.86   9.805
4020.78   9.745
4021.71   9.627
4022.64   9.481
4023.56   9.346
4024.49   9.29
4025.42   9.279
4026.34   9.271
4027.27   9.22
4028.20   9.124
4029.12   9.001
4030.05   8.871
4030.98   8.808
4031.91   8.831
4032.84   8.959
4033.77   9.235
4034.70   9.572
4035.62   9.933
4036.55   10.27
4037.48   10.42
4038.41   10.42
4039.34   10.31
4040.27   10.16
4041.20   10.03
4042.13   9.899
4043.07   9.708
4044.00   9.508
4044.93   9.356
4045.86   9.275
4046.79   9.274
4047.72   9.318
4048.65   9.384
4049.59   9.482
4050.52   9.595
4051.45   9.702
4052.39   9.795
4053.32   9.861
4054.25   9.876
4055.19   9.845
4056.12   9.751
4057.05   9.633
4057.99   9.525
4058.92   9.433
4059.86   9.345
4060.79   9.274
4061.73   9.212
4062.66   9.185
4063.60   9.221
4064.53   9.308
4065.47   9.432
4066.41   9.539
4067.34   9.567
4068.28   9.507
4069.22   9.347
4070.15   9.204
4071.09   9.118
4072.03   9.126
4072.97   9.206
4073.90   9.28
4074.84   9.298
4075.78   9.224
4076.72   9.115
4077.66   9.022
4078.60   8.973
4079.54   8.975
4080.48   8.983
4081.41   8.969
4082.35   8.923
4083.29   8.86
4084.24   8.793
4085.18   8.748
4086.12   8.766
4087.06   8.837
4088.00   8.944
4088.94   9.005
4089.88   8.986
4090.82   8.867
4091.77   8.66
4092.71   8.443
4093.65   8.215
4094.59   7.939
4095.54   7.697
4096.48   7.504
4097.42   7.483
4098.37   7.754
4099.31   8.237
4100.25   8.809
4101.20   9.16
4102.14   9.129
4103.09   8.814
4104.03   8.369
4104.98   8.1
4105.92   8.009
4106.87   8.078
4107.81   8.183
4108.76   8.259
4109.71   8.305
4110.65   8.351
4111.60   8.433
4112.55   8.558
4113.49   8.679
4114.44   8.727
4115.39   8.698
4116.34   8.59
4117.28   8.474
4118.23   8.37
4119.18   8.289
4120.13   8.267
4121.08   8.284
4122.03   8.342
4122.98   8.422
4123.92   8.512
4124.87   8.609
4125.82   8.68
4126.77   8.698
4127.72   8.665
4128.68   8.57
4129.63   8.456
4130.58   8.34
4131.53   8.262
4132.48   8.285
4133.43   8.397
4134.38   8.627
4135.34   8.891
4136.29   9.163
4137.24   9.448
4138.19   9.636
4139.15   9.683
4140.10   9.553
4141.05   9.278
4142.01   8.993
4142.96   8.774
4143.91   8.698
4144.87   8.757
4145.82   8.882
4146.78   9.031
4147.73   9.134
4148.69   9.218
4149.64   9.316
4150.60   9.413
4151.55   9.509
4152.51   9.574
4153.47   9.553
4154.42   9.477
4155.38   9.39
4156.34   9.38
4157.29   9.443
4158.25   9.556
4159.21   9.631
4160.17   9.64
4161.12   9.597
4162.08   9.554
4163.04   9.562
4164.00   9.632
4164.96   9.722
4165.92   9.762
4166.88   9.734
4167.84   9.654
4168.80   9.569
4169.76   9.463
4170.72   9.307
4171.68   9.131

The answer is 3.0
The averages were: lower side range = 9.58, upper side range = 9.01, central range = 8.57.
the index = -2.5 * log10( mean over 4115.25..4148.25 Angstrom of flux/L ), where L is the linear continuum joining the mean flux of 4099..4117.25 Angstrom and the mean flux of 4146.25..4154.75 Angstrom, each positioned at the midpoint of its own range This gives 0.03 mag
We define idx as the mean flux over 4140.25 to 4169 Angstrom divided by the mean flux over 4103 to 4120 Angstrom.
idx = 1.12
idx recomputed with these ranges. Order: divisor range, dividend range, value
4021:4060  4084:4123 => 0.88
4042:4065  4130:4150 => 0.94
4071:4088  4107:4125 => 0.94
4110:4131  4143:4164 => 1.10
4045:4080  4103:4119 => 0.90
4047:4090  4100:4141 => 0.93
